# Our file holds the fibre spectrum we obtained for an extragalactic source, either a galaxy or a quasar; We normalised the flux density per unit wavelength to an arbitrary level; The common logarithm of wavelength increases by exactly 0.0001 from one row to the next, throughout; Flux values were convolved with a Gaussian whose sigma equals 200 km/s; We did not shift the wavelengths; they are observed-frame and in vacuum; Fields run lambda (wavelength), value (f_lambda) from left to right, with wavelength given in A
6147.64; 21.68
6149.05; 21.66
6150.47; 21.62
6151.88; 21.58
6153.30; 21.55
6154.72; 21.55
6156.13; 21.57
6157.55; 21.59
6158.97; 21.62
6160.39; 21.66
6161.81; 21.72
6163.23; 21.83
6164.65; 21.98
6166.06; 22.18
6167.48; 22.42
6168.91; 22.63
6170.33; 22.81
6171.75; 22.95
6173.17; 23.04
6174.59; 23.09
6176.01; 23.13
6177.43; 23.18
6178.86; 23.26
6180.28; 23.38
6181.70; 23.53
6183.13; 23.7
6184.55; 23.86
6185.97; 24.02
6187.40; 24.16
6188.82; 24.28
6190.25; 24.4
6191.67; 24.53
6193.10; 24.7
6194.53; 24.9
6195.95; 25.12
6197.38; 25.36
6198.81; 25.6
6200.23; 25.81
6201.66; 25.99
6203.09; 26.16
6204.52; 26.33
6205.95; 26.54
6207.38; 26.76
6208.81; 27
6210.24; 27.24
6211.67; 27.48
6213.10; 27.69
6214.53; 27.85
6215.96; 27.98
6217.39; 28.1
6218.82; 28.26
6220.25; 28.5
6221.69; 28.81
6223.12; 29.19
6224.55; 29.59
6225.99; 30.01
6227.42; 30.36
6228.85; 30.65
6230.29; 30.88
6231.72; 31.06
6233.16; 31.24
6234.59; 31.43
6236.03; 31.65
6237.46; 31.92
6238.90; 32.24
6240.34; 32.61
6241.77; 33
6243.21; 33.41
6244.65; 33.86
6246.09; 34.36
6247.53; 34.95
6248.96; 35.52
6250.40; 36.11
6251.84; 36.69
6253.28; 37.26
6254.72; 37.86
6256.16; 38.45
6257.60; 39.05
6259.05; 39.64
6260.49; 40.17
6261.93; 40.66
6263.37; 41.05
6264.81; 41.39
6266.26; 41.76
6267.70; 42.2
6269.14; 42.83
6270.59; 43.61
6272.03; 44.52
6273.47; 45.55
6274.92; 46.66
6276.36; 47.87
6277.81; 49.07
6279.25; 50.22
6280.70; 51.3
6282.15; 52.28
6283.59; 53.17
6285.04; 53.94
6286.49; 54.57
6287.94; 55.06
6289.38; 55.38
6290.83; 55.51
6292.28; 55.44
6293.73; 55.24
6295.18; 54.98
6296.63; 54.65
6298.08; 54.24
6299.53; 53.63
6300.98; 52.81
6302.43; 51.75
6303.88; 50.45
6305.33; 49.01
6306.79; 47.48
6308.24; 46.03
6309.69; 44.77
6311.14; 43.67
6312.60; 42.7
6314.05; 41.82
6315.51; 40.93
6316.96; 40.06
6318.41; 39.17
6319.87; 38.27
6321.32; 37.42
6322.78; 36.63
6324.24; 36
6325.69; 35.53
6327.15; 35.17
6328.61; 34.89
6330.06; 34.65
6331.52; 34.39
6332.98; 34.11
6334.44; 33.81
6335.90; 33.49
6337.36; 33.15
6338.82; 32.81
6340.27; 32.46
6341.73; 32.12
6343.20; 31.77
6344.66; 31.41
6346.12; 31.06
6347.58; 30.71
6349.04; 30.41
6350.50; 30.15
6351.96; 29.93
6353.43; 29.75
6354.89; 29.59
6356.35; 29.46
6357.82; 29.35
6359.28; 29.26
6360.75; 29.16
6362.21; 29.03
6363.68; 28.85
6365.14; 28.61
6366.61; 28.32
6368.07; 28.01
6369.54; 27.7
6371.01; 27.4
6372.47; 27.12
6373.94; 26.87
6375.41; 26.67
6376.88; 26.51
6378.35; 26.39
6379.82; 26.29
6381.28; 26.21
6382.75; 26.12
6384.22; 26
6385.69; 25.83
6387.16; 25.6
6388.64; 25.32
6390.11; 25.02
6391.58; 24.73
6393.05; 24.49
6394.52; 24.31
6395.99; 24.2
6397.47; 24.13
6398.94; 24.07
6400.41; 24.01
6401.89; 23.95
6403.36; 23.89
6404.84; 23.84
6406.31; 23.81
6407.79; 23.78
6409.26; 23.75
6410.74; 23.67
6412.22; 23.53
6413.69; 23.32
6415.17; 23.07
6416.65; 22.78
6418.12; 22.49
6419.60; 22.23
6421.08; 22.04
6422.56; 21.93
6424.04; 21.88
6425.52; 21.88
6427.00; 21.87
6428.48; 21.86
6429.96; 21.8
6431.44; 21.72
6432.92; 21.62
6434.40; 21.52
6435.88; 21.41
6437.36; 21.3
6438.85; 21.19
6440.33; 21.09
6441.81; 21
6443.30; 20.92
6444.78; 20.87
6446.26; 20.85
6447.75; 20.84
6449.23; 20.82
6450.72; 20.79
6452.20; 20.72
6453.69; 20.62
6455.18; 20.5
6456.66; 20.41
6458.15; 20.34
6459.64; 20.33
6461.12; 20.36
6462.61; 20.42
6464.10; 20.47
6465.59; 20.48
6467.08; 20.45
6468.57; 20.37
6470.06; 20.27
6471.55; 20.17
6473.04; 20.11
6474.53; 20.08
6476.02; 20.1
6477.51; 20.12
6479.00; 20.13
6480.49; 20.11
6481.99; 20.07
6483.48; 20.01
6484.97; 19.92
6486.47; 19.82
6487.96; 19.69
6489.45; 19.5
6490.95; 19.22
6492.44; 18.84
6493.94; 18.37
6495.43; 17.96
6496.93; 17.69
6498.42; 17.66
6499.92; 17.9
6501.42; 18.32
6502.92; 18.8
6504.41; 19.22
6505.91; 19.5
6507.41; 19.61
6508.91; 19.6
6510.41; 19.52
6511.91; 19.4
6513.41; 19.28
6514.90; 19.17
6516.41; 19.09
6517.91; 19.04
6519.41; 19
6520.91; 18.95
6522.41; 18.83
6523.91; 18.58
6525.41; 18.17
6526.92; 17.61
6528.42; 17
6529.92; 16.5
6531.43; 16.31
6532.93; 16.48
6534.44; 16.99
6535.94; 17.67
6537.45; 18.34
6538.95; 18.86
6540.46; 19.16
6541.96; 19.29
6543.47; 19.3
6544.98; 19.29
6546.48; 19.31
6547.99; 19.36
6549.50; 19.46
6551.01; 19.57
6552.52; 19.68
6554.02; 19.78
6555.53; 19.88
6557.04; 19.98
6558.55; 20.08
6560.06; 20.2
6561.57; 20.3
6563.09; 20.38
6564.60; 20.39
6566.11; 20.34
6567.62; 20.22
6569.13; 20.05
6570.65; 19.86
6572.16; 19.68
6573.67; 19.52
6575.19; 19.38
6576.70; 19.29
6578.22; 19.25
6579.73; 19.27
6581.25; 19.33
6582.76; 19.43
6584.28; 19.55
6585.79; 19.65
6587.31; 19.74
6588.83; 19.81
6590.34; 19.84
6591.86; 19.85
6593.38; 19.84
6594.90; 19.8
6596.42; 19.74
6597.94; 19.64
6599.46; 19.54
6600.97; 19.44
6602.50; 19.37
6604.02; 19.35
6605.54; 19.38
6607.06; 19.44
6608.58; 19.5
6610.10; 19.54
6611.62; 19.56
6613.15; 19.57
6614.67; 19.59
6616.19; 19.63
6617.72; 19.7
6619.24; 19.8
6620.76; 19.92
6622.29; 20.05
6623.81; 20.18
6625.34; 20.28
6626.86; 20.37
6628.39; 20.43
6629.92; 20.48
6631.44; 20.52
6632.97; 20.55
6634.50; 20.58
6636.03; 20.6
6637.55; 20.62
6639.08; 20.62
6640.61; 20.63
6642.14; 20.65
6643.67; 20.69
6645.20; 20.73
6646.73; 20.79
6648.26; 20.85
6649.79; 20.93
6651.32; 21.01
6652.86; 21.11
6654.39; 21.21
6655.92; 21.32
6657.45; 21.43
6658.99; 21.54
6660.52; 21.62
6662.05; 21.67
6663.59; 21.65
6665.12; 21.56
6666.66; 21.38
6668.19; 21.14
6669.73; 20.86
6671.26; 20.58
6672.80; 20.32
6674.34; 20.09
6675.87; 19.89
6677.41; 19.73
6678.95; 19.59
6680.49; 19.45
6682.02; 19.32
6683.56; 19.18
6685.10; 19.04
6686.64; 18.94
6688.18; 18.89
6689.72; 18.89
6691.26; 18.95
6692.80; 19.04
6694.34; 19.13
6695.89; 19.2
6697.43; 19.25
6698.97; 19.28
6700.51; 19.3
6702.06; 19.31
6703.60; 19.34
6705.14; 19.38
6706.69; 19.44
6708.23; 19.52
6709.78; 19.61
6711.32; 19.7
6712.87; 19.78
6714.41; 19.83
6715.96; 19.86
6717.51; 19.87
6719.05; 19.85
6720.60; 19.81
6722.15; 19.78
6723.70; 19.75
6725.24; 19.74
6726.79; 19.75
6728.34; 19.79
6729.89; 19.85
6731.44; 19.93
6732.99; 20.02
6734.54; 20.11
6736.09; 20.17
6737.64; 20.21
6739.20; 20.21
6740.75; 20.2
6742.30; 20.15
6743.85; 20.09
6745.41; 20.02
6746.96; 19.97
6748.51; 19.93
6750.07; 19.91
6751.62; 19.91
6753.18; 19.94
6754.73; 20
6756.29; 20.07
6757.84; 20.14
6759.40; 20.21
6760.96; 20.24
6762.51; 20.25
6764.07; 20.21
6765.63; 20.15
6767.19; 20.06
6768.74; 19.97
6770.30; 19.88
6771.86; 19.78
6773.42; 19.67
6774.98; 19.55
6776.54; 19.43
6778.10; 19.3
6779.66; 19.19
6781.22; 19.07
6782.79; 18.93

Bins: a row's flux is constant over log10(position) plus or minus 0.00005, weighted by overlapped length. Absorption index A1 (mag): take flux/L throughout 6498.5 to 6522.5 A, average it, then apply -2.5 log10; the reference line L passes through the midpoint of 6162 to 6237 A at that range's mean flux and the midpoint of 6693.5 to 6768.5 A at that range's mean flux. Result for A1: 0.178 mag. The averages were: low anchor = 26.1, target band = 19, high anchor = 19.8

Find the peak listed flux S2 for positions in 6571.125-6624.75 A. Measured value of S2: 20.18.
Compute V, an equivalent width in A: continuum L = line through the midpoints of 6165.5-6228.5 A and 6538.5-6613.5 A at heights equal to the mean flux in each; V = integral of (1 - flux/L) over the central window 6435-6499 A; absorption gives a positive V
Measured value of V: 3.6 A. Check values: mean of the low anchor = 25.6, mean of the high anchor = 19.6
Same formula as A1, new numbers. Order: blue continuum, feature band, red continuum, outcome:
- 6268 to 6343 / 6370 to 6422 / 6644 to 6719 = 0.487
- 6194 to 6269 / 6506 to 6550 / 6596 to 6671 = 0.252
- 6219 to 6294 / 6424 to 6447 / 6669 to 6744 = 0.434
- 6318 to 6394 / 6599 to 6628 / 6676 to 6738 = 0.137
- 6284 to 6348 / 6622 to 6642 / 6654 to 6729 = 0.151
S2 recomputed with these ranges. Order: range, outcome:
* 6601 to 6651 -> 20.93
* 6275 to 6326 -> 55.51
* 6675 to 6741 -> 20.21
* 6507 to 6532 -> 19.61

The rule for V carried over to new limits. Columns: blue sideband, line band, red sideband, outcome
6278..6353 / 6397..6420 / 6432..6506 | 4.28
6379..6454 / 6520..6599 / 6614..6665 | 8.38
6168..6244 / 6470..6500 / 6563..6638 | 3.43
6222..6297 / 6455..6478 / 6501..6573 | 4.06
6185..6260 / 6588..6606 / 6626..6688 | 1.84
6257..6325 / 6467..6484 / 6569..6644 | 5.95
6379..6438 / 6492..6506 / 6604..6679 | 2.50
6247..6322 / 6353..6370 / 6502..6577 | 3.97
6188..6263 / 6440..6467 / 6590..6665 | 4.50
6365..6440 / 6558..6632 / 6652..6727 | 5.41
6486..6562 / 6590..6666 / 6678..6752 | -4.21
